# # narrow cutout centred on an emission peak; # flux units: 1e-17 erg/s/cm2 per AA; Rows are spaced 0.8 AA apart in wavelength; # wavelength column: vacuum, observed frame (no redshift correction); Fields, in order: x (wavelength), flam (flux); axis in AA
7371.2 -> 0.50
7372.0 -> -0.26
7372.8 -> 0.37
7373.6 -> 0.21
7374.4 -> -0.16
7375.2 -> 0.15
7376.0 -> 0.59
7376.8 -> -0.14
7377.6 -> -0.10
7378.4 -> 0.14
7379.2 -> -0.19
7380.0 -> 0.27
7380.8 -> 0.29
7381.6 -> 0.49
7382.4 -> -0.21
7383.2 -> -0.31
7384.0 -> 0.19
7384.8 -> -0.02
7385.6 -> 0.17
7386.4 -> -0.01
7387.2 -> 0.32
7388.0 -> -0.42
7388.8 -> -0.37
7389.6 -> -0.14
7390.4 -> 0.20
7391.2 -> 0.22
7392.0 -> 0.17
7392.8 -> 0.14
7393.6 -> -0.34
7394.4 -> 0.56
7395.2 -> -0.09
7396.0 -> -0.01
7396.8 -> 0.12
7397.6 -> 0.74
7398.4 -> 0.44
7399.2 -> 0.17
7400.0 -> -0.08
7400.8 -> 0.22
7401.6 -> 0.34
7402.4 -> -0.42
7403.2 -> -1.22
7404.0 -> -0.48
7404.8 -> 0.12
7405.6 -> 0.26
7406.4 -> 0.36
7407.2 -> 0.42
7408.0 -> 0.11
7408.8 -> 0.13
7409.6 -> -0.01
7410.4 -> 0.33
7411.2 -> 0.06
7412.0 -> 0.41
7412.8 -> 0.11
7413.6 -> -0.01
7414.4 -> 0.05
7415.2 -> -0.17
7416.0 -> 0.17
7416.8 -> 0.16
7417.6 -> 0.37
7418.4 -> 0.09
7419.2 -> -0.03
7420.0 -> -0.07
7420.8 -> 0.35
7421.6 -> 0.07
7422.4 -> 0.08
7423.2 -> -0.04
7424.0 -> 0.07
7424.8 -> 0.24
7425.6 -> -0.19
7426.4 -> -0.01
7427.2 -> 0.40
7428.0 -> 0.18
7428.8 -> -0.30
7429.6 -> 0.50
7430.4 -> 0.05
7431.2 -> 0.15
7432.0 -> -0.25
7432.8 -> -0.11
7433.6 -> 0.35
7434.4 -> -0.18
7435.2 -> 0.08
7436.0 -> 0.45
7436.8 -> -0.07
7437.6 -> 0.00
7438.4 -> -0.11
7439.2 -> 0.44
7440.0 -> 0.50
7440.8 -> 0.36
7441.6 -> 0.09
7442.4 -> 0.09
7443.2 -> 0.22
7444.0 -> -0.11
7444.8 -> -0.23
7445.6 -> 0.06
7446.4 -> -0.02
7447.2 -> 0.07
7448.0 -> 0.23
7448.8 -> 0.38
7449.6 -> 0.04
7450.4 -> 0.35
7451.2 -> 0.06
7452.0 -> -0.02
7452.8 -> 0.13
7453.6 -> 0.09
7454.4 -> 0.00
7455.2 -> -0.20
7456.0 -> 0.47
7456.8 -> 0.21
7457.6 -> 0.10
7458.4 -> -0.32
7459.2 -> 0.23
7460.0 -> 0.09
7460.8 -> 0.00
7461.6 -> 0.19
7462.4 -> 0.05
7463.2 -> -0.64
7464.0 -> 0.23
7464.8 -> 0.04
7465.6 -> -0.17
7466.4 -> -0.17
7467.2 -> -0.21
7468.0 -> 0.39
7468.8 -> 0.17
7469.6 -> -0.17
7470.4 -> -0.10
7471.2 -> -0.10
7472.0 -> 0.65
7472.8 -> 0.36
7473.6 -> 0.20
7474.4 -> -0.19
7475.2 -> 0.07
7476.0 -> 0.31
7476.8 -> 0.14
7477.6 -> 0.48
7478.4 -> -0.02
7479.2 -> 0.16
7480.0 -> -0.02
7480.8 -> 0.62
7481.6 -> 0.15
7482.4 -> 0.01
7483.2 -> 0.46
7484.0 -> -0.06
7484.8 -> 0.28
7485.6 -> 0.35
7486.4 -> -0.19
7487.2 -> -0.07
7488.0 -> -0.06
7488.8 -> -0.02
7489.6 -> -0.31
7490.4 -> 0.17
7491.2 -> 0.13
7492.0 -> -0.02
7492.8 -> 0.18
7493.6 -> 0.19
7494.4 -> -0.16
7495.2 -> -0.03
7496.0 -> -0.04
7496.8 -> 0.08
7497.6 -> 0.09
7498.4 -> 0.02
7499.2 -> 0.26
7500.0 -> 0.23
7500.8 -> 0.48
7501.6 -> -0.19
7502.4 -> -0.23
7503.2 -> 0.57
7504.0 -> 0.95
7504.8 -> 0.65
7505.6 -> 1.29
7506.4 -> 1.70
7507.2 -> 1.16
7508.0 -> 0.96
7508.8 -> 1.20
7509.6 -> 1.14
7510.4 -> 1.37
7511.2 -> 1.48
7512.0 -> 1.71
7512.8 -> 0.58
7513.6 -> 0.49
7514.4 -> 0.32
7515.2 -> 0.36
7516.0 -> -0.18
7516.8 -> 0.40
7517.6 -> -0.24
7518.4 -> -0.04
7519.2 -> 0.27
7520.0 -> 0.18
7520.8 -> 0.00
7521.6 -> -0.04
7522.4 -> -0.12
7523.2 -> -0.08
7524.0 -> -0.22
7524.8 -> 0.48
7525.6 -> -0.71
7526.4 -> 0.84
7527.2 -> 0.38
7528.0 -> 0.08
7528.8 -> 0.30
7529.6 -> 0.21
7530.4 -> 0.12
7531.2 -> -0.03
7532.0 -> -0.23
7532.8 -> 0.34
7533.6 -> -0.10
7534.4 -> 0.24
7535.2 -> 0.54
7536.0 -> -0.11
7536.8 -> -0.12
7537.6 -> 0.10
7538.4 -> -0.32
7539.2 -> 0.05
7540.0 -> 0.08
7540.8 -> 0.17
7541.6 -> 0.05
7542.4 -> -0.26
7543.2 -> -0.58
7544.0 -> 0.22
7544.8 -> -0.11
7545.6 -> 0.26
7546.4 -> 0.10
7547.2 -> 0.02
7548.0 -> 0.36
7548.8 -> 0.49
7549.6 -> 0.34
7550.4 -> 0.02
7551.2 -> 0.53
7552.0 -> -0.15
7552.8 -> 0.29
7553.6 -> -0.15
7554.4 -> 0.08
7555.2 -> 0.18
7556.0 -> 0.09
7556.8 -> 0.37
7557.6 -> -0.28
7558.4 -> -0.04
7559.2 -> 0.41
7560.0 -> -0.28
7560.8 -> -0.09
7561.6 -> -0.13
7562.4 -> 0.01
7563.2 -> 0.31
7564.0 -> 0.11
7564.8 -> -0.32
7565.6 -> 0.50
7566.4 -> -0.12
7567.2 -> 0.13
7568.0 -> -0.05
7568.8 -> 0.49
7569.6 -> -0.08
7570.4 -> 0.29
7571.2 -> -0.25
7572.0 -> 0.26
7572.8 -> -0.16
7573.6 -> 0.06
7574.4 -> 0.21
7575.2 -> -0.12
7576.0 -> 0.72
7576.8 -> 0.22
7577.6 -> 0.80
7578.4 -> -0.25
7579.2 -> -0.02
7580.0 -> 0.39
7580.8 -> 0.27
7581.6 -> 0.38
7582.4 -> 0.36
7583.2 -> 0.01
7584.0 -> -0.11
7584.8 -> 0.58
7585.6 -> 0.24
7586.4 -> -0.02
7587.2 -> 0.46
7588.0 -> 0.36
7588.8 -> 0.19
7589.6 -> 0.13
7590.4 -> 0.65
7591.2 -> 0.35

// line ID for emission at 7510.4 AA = [O II]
